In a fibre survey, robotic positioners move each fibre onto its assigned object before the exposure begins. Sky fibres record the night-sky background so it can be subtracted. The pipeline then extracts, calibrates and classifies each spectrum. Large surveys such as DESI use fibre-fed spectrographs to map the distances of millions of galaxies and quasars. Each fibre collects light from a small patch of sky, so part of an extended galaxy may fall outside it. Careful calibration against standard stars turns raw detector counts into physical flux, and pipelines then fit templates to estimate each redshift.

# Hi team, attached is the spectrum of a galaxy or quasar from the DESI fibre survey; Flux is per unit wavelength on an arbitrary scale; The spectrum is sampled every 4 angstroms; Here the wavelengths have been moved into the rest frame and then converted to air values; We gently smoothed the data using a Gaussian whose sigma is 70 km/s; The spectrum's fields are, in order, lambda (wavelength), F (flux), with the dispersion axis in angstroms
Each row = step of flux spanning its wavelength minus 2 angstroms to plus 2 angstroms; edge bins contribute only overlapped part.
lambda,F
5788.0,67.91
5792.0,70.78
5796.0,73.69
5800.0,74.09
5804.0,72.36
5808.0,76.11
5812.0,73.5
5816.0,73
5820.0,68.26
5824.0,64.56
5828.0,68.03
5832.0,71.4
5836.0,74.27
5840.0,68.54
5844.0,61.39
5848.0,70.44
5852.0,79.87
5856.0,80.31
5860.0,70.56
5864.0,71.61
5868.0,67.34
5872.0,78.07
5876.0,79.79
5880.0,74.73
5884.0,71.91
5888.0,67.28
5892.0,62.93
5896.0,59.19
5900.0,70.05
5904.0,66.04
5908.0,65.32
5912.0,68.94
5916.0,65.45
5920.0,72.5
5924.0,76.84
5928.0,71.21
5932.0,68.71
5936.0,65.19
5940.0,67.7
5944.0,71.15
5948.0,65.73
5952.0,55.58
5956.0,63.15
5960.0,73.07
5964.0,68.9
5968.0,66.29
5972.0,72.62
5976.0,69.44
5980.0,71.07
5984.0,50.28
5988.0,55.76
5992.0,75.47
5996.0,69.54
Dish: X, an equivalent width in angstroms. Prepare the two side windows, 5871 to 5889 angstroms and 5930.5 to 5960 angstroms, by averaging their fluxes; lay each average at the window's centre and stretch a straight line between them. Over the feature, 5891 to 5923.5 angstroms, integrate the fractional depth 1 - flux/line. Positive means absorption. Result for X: 1.8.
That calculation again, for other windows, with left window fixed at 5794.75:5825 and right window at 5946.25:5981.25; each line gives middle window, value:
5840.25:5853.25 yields 0.2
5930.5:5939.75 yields 0.2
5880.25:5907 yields 1.1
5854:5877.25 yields -1.3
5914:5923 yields -0.2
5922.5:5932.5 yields -0.6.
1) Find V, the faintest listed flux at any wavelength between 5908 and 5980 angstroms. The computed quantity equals 55.58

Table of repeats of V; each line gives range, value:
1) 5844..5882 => 61.39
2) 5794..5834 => 64.56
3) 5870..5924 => 59.19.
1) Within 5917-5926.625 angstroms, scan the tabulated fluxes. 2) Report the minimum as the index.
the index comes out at 72.5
